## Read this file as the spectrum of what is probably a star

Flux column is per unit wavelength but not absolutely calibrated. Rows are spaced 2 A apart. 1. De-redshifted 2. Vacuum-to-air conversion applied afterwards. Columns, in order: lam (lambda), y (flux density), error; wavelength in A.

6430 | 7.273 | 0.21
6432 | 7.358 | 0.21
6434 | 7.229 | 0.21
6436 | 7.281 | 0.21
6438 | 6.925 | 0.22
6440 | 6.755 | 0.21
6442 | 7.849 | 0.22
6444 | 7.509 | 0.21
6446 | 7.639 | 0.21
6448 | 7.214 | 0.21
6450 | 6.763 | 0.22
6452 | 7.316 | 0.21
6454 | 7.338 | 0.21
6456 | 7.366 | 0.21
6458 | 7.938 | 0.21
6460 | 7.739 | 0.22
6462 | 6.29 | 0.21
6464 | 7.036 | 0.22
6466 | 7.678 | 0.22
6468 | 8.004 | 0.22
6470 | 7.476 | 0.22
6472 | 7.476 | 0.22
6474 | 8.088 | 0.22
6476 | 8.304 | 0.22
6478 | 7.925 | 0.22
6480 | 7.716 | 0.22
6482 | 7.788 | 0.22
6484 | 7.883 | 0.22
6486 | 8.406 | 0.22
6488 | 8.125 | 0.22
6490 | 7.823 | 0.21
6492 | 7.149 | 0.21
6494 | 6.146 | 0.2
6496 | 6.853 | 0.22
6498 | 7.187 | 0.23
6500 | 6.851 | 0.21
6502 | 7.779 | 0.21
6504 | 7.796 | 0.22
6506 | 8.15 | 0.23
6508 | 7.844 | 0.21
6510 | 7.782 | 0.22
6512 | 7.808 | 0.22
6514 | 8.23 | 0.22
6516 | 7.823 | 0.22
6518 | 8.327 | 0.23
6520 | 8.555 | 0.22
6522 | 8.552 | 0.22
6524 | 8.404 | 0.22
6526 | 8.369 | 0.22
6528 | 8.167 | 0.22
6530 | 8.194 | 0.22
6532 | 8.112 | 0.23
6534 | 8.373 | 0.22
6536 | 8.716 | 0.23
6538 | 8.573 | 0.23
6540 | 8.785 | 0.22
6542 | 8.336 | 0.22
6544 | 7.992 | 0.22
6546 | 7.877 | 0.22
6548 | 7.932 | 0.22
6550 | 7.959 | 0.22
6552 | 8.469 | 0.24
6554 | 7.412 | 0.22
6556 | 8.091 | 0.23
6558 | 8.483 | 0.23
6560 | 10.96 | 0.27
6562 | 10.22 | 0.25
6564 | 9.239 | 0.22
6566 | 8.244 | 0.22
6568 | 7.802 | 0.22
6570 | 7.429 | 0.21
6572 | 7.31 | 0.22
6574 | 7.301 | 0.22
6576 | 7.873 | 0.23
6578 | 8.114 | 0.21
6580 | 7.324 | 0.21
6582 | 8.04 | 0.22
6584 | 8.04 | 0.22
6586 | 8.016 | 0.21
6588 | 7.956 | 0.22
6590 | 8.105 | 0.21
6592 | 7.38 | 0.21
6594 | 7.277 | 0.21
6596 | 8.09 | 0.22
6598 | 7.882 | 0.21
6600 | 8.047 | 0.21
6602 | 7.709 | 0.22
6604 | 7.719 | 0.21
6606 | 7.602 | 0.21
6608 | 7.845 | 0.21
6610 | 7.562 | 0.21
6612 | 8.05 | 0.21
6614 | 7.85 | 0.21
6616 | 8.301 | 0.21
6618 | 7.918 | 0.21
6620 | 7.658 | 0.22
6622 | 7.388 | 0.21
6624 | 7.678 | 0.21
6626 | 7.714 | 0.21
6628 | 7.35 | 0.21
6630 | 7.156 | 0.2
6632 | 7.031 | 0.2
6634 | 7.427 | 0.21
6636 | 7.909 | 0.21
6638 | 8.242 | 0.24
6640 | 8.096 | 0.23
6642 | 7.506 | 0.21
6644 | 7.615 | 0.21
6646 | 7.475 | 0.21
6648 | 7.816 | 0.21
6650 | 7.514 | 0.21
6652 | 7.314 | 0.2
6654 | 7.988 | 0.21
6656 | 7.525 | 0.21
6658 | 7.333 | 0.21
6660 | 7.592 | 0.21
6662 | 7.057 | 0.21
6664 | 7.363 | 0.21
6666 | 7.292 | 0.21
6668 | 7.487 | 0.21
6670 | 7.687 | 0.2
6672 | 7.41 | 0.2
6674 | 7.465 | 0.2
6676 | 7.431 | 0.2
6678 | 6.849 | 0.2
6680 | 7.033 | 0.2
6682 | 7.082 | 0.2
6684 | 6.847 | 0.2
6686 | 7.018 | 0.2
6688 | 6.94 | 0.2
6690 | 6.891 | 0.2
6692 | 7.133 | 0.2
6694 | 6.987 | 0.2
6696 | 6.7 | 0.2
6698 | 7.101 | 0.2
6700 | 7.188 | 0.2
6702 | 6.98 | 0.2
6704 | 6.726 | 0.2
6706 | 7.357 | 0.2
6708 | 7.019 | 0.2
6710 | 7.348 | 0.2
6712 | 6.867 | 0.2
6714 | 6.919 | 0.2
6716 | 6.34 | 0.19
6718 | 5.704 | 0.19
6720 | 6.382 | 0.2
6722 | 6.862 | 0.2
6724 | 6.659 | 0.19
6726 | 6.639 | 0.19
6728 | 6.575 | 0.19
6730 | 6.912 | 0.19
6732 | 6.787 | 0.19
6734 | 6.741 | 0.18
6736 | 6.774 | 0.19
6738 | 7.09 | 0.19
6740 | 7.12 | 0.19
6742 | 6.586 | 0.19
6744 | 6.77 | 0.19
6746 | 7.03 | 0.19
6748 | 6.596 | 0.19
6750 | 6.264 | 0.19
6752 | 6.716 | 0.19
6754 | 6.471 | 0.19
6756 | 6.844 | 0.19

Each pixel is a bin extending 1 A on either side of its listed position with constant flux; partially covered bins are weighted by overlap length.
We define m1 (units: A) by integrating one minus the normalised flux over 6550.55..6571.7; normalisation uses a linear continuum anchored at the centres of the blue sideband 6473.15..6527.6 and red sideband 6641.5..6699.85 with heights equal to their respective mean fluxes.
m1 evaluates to -2.6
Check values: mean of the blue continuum 7.84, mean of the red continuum 7.29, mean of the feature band 8.58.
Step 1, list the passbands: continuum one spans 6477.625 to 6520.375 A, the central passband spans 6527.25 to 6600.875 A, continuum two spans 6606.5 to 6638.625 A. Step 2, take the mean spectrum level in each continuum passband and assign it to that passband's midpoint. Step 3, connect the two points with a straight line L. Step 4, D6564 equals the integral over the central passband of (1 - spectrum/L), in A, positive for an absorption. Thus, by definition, -4.5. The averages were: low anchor 7.71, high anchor 7.68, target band 8.17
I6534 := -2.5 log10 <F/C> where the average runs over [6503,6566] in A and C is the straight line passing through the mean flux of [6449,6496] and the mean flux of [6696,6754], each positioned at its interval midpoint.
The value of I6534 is -0.14 mag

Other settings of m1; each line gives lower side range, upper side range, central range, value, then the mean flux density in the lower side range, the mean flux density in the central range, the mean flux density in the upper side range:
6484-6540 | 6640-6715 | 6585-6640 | -1.6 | 7.94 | 7.74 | 7.25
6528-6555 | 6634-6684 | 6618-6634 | 0.5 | 8.21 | 7.46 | 7.49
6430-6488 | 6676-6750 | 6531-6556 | -3.1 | 7.52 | 8.21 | 6.85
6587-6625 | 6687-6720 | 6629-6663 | -0.7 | 7.79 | 7.56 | 6.87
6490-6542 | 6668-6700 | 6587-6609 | -0.7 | 7.95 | 7.78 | 7.12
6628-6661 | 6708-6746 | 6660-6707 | 0.3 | 7.59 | 7.14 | 6.74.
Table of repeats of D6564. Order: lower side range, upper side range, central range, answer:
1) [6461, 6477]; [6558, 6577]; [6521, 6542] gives -0.72 A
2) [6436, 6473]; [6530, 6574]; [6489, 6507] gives 1.15 A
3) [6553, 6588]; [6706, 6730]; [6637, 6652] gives -0.53 A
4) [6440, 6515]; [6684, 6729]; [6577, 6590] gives -1.27 A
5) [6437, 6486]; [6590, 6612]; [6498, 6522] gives -0.96 A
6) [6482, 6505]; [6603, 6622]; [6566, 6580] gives 0.07 A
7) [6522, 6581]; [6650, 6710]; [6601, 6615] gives 0.08 A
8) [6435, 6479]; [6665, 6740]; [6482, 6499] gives -0.19 A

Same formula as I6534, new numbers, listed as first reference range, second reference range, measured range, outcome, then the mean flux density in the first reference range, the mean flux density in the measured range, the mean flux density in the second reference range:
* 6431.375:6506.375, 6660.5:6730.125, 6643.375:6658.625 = -0.074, 7.47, 7.58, 6.98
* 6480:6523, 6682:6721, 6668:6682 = -0.049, 7.75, 7.31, 6.87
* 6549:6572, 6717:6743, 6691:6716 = -0.005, 8.52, 7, 6.68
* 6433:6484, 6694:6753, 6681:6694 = -0.016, 7.47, 6.99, 6.79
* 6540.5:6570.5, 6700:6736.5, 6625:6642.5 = 0.005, 8.45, 7.61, 6.77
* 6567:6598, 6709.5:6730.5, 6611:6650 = -0.048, 7.74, 7.69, 6.63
